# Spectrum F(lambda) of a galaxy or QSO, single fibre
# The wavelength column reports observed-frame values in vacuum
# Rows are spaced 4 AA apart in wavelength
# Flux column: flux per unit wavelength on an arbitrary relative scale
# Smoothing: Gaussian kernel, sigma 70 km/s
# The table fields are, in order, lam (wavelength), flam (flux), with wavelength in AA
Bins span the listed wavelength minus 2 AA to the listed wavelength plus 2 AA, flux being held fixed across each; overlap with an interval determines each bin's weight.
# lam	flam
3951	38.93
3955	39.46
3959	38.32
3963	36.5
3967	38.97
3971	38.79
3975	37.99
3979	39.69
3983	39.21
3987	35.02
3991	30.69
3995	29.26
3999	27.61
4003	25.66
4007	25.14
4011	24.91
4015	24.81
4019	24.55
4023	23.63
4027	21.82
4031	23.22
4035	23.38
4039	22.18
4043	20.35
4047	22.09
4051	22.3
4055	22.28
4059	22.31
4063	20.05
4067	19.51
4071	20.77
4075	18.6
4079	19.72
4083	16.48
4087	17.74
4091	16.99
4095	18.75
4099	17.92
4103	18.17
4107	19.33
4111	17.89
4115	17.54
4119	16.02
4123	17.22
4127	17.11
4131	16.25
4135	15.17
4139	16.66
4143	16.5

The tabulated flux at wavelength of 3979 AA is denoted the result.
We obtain 39.69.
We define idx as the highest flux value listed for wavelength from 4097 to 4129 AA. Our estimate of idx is 19.33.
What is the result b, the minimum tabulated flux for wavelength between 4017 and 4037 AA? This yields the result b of 21.82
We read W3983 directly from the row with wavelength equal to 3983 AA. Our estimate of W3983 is 39.21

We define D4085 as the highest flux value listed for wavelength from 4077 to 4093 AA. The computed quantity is 19.72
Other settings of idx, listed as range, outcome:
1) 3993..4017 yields 29.26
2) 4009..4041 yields 24.91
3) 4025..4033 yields 23.22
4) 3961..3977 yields 38.97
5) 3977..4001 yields 39.69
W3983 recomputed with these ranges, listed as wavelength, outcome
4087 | 17.74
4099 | 17.92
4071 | 20.77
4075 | 18.6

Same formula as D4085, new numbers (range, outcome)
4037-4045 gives 22.18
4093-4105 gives 18.75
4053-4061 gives 22.31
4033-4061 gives 23.38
